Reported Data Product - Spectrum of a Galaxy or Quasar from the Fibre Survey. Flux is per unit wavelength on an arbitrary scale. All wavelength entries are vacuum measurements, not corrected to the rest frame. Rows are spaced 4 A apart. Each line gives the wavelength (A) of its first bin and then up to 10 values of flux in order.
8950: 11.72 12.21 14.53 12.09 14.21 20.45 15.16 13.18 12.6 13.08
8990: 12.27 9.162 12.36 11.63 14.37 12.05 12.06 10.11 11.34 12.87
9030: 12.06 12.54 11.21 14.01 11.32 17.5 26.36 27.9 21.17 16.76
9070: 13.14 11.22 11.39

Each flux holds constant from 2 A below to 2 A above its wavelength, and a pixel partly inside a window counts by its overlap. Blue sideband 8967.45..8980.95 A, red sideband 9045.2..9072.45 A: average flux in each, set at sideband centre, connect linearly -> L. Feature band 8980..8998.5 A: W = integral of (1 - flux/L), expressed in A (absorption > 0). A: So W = 5.2 A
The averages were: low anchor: 15.9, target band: 11.9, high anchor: 19.4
